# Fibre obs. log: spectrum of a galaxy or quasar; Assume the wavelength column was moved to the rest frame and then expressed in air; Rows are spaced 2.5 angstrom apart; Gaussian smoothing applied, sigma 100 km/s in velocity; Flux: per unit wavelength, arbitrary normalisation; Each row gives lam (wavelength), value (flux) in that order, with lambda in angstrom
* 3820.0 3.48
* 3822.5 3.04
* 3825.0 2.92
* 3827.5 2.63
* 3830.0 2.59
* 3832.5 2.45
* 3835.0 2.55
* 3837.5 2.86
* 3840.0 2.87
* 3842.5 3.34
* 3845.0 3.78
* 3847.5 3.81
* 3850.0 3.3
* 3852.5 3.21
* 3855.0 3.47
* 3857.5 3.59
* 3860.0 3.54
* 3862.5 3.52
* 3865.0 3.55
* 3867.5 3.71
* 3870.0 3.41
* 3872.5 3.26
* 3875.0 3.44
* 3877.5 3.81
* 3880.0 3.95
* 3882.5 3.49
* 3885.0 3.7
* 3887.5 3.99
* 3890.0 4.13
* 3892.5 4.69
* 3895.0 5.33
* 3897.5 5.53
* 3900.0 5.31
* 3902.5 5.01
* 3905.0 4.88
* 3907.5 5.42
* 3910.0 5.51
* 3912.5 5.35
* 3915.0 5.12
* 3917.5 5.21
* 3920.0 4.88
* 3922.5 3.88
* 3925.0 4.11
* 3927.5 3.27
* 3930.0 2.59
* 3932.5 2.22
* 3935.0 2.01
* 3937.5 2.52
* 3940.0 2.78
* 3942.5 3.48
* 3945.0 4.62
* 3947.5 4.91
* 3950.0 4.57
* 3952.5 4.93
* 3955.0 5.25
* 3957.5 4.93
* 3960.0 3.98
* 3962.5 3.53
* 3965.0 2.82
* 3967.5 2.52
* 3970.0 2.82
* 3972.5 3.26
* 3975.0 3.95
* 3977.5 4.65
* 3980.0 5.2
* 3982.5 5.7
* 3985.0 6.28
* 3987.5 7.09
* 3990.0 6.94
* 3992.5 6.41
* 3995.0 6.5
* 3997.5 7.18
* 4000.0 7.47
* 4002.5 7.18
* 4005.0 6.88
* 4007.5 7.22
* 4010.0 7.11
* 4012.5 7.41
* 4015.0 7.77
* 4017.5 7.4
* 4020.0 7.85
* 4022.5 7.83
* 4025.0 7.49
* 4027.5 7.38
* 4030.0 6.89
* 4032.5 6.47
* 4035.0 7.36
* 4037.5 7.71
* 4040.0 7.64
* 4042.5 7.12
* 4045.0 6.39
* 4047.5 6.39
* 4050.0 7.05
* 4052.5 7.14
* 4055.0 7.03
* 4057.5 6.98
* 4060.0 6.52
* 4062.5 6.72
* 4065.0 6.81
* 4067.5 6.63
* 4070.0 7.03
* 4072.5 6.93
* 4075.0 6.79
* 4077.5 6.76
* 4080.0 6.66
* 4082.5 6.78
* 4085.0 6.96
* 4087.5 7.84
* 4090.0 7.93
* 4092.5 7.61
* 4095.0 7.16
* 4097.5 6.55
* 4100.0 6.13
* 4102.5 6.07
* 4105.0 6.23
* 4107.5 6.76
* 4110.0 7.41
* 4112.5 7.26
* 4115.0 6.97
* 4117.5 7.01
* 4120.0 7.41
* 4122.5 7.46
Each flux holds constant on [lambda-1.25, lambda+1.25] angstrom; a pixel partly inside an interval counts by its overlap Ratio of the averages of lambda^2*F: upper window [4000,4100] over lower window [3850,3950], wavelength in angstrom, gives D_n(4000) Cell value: 1.91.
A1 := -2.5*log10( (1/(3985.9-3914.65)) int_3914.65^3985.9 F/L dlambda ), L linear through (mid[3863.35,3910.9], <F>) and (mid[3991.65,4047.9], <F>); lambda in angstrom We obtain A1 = 0.39 mag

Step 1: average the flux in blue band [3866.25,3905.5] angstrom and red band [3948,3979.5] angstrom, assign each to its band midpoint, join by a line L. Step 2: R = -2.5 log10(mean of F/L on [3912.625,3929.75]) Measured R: -0.065 mag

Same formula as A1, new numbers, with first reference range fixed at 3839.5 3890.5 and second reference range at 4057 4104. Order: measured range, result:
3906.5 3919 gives -0.229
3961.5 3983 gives 0.358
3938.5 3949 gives 0.215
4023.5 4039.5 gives -0.182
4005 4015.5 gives -0.248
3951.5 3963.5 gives 0.102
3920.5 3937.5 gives 0.426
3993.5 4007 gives -0.239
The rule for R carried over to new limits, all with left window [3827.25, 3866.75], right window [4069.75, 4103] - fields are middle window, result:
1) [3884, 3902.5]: -0.19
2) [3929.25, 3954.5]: 0.32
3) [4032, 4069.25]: -0.09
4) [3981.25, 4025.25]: -0.24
